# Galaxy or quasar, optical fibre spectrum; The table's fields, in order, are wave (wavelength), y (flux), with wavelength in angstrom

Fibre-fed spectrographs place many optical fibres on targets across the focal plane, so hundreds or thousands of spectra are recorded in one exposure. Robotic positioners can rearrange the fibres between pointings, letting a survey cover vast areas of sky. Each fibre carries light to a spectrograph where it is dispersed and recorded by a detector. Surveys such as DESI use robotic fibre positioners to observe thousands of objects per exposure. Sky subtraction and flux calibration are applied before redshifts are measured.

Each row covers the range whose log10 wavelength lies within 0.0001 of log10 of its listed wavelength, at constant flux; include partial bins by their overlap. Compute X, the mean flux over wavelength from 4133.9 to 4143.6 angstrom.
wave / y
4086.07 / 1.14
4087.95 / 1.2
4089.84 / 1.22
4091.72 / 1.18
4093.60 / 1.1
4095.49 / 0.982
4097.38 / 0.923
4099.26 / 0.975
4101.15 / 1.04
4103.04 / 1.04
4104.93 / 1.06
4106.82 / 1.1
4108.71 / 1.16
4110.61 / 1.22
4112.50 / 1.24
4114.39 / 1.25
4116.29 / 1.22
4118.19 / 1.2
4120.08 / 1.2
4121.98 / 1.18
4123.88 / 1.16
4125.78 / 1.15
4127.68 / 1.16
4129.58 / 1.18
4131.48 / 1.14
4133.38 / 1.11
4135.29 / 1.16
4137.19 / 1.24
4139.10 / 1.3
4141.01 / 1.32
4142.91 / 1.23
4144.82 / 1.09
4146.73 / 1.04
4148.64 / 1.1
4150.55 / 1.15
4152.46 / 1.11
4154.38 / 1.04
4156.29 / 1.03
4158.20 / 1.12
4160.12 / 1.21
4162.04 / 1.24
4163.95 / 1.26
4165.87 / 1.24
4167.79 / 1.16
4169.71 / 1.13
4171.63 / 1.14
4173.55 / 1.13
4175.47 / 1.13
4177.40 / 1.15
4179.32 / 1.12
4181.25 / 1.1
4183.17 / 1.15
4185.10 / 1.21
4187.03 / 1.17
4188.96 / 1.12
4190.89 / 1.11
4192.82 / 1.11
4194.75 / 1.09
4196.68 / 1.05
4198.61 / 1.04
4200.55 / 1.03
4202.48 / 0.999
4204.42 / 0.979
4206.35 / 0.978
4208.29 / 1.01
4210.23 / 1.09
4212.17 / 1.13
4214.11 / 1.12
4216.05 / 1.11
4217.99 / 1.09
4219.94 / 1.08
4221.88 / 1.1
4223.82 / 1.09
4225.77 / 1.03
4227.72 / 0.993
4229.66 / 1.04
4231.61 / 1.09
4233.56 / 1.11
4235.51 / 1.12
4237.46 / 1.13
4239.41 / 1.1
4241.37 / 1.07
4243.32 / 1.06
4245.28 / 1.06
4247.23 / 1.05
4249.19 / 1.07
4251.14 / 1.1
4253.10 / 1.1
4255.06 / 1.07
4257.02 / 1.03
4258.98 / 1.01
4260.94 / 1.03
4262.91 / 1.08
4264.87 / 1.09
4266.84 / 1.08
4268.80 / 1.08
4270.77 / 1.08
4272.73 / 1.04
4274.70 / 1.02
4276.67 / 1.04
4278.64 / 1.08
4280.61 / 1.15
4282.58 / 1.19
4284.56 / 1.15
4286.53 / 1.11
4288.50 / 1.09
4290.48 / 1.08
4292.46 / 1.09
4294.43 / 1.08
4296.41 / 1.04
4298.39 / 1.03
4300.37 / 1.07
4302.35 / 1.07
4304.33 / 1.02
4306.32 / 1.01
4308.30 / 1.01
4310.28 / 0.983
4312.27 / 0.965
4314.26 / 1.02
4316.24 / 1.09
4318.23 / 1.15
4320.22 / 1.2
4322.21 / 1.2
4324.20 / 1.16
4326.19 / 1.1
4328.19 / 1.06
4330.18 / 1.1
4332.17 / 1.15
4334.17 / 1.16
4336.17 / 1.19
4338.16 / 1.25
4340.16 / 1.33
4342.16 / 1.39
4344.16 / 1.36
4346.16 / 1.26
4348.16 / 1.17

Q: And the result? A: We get 1.24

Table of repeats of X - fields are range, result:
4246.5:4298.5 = 1.08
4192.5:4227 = 1.06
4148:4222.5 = 1.11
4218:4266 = 1.07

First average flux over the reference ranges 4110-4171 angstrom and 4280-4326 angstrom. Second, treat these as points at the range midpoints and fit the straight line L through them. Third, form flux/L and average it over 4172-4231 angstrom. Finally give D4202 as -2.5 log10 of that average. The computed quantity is 0.05 mag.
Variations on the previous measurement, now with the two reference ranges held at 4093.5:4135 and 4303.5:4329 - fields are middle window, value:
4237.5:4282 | 0.02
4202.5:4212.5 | 0.08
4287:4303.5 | 0.01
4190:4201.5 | 0.03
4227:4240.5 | 0.01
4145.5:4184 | -0.02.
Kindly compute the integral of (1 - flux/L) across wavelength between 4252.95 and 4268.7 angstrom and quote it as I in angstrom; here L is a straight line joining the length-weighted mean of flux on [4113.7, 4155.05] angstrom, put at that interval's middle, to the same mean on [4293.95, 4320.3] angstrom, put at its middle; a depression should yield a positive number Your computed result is 0.29 angstrom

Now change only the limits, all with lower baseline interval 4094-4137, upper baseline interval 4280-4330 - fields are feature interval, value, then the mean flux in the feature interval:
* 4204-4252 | 1.3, 1.07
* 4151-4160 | 0.2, 1.09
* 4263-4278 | 0.4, 1.06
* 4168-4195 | -0.5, 1.13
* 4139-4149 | -0.4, 1.17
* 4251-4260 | 0.3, 1.06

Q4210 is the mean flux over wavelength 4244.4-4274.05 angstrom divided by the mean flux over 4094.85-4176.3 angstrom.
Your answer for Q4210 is 0.93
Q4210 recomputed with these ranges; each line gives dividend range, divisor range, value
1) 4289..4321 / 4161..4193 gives 0.91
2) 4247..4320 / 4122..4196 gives 0.93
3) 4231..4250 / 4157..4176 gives 0.92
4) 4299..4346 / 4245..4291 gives 1.05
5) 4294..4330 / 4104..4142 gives 0.90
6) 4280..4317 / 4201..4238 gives 1.00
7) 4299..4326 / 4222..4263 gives 1.00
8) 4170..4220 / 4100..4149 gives 0.94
